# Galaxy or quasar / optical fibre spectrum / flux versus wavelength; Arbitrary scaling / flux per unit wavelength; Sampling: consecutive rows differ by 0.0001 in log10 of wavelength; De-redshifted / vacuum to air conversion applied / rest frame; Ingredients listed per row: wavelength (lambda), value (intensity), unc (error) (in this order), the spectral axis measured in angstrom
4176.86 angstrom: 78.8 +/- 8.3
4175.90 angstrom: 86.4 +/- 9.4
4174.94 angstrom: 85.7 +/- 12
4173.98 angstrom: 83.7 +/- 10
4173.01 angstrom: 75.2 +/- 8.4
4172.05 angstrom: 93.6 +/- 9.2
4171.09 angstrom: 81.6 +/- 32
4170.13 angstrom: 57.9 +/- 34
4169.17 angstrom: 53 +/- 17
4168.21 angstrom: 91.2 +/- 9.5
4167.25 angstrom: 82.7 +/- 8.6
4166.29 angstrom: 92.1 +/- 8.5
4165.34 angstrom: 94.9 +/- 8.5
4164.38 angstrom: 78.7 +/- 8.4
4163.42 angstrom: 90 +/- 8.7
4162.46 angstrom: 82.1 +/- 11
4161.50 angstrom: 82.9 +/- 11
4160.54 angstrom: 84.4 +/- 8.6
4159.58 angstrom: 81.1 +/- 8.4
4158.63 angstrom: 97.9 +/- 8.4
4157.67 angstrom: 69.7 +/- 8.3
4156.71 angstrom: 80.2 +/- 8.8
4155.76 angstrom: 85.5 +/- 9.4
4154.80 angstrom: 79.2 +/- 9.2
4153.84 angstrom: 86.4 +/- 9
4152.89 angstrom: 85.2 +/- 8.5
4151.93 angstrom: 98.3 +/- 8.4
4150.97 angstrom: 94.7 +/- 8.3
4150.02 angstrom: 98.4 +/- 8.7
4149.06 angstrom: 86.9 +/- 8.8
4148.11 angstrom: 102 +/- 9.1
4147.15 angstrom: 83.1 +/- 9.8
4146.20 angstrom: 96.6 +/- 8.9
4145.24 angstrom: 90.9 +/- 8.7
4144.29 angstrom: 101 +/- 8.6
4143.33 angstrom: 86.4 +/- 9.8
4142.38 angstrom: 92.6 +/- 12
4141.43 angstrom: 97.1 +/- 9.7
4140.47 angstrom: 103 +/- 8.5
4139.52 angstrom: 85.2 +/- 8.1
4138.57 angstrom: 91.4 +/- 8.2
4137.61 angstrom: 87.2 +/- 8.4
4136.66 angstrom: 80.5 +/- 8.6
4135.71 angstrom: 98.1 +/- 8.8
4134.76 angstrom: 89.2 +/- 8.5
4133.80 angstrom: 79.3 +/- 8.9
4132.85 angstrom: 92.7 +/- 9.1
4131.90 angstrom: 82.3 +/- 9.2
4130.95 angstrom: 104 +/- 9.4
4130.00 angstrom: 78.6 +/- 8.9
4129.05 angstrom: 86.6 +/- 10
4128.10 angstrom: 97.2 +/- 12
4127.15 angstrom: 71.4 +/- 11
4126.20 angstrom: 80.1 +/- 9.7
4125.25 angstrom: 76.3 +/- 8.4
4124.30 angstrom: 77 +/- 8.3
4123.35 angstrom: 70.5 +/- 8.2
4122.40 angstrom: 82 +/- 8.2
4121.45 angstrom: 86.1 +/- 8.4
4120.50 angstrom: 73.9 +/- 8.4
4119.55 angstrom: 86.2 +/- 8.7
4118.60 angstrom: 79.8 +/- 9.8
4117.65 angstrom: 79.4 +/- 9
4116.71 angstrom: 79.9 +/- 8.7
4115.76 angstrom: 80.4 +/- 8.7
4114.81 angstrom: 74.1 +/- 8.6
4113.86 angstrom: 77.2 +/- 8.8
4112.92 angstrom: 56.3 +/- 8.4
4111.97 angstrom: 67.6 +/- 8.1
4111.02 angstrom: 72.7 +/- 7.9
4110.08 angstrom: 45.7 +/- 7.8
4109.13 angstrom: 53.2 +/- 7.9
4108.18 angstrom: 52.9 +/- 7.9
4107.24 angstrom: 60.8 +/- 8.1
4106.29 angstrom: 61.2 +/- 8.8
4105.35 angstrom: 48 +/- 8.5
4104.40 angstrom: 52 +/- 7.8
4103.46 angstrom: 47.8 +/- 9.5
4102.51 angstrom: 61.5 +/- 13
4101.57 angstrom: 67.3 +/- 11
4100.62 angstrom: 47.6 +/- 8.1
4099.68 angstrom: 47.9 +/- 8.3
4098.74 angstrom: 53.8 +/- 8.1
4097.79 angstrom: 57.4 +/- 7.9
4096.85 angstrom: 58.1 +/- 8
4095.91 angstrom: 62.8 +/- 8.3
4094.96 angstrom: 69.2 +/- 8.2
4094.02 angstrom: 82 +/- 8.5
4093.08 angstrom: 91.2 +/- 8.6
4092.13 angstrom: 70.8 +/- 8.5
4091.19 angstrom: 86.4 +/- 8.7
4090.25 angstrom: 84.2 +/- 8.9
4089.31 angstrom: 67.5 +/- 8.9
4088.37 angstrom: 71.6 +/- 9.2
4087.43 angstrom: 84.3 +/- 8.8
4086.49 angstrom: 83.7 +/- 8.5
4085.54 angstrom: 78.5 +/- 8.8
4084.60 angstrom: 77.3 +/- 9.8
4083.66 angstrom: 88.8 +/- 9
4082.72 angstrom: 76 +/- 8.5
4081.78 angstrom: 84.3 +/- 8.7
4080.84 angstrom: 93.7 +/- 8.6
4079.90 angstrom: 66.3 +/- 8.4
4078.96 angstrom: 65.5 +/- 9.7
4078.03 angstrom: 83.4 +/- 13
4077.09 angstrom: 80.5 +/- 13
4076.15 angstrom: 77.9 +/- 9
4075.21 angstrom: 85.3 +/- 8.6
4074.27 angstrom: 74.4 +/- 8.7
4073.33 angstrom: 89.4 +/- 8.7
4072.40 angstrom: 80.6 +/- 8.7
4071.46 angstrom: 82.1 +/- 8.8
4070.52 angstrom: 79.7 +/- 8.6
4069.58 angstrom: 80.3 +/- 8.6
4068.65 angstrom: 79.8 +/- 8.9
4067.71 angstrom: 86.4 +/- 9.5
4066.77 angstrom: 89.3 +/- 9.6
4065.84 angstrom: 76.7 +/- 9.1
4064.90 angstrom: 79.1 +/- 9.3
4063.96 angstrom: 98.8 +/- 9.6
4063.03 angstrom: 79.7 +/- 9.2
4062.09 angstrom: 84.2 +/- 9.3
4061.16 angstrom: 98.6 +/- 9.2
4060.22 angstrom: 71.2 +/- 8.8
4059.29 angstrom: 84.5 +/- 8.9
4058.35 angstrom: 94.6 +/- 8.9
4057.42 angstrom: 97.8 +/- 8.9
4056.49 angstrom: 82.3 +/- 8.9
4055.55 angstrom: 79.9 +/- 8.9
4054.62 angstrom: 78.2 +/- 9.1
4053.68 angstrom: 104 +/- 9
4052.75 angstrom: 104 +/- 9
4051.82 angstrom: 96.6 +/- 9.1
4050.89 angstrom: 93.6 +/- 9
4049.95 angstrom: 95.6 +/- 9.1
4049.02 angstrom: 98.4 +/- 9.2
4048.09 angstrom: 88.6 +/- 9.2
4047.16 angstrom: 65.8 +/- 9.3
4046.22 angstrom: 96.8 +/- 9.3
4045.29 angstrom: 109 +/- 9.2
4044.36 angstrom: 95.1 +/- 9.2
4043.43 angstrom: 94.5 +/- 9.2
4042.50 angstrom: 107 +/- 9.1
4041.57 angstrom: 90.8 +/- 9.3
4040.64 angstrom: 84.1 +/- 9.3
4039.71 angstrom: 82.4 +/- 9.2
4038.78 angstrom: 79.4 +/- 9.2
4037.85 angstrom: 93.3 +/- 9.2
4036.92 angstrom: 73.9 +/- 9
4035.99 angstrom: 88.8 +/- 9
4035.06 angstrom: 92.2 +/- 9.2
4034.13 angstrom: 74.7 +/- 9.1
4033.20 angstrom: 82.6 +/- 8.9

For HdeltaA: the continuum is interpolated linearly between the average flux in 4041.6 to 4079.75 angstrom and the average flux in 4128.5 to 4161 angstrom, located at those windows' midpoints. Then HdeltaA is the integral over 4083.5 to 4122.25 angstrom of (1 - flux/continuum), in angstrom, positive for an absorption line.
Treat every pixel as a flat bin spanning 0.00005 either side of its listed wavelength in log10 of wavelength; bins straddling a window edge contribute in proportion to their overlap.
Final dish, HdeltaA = 8.5 angstrom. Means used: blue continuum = 87.1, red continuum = 89.3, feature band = 68.9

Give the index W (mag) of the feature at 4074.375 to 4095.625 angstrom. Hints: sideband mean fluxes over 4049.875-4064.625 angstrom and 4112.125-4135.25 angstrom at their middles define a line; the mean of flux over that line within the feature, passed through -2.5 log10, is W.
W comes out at 0.09 mag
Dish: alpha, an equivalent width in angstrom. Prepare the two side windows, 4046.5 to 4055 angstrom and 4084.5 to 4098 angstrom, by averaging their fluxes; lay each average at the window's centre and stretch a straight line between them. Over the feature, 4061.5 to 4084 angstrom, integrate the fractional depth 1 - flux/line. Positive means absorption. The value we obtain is 0.27 angstrom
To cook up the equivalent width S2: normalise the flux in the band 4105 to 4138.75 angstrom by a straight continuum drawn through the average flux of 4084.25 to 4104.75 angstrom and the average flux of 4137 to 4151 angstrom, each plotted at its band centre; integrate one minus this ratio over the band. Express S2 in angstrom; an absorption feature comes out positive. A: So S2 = 2.3 angstrom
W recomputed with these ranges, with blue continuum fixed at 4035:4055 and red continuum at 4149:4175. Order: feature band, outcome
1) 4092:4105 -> 0.387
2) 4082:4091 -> 0.121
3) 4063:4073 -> 0.085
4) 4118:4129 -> 0.081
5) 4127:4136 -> -0.030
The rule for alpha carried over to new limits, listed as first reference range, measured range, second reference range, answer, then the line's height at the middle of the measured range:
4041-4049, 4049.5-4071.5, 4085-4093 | 0.3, 88.4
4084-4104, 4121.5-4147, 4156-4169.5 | -3.3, 77.5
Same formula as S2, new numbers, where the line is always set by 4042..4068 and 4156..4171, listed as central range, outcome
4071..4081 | 1.0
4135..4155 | -2.1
